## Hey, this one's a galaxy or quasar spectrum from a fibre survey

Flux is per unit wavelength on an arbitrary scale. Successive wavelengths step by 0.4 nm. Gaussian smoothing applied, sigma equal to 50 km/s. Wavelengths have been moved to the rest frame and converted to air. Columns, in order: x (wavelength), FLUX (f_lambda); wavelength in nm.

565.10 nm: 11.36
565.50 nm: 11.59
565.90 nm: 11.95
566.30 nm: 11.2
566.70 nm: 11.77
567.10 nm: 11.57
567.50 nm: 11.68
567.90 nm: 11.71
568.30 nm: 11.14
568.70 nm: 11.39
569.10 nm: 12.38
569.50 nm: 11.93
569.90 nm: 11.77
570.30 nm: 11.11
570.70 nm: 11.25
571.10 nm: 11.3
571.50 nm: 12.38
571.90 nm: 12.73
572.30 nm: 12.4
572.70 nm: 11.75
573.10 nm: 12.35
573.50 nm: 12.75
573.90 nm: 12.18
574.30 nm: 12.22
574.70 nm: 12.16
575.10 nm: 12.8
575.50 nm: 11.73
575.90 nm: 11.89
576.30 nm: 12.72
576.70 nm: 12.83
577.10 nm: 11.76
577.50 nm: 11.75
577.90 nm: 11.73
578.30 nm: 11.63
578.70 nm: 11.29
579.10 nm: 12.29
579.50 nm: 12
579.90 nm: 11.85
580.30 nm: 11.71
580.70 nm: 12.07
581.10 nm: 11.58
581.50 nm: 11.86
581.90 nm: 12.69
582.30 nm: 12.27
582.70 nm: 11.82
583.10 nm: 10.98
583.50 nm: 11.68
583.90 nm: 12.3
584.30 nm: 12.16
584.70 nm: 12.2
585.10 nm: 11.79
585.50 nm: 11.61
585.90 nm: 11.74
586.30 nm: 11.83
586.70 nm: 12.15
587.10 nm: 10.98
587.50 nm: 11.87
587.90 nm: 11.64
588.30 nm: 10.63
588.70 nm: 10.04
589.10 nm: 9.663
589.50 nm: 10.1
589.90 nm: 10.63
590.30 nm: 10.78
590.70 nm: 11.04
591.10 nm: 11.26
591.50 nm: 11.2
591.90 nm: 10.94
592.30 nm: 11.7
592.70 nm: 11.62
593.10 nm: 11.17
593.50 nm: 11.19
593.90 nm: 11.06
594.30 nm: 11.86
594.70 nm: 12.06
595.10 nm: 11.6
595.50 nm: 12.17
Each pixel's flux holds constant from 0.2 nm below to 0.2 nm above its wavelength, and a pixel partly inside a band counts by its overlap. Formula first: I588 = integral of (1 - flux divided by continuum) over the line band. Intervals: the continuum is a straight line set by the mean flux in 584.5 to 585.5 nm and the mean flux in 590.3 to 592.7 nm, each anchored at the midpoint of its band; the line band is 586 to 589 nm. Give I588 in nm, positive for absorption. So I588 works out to 0.100 nm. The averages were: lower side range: 11.9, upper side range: 11.2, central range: 11.3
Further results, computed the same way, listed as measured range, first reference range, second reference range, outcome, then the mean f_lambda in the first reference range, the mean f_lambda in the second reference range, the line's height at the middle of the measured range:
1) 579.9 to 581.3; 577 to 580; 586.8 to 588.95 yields -0.02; 11.8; 11.1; 11.6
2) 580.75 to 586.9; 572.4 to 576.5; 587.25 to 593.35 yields -0.23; 12.3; 11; 11.5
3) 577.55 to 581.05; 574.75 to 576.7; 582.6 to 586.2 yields 0.09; 12.3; 11.8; 12.1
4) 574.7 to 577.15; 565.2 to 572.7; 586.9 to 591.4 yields -0.19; 11.7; 10.8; 11.4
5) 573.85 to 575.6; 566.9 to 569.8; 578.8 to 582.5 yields -0.06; 11.7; 12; 11.9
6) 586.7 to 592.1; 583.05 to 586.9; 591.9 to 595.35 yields 0.37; 11.9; 11.5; 11.7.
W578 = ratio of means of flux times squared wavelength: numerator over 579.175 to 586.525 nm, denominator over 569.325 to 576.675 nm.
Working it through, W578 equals 1.0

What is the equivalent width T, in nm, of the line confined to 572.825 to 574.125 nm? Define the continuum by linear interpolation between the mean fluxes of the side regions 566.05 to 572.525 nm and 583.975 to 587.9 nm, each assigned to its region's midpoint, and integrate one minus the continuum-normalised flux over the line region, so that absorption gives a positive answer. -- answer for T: -0.07 nm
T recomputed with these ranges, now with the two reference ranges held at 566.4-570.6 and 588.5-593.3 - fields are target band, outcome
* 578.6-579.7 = -0.06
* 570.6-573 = -0.11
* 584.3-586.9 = -0.21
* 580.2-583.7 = -0.22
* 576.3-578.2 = -0.13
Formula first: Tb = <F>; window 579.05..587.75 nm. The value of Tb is 11.9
